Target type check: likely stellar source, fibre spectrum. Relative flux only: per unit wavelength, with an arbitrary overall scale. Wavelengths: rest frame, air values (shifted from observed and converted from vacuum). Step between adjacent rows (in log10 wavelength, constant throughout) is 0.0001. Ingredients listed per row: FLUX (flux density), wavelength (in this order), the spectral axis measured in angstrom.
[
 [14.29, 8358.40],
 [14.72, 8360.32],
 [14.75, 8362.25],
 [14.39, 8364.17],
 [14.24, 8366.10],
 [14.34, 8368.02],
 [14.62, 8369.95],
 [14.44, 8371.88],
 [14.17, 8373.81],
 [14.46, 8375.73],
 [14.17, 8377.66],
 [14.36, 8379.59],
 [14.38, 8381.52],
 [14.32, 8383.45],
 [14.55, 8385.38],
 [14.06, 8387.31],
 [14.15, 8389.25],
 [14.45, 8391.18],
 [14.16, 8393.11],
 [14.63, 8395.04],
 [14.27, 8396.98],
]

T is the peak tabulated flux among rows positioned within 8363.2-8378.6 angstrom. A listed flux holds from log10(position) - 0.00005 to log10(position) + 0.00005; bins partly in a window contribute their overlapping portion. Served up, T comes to 14.62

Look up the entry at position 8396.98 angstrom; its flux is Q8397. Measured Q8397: 14.27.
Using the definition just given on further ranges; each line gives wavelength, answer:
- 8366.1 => 14.24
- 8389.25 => 14.15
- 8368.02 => 14.34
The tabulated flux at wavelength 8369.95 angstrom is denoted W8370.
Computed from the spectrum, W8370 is 14.62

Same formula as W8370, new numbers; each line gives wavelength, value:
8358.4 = 14.29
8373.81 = 14.17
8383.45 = 14.32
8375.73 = 14.46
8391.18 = 14.45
